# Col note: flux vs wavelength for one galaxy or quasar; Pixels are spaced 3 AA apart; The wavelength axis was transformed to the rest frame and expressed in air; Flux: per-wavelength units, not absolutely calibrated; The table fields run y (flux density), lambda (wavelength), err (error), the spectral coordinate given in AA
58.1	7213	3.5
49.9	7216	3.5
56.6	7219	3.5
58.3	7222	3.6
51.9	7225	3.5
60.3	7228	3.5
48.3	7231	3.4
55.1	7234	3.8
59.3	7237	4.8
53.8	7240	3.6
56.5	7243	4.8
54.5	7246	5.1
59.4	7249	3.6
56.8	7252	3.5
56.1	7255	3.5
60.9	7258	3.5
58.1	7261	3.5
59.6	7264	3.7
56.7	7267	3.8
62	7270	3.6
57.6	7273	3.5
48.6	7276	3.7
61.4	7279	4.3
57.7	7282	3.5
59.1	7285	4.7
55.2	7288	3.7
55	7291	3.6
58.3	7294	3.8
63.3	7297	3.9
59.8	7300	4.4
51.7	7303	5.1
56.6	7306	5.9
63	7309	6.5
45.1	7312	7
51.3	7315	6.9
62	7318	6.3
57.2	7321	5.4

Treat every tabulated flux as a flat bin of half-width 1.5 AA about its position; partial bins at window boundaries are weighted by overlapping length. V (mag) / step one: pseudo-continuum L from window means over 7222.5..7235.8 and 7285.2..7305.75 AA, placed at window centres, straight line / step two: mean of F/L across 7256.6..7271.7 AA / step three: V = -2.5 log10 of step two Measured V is -0.07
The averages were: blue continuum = 54.4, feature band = 59.4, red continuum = 57.3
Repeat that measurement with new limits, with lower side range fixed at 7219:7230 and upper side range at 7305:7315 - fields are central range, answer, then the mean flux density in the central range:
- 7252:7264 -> -0.052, 58.3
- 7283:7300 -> -0.069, 58.3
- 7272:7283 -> -0.022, 56.2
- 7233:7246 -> 0.000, 56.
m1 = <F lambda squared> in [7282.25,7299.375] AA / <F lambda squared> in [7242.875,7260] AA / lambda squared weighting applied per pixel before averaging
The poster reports 1.02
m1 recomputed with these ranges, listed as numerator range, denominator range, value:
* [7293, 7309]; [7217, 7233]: 1.09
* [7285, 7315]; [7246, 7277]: 0.99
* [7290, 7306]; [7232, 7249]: 1.05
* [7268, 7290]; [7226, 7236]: 1.06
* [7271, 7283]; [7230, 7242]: 1.05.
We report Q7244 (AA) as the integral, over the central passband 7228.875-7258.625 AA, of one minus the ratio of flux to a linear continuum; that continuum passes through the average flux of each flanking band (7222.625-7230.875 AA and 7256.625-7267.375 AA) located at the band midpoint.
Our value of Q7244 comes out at 0.5 AA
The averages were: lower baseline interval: 55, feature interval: 56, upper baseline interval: 59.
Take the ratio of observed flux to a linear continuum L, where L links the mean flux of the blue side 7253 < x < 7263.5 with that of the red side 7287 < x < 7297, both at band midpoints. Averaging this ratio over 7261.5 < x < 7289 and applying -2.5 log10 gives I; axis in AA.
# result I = 0.00 mag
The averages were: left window 58.4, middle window 57.6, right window 57.3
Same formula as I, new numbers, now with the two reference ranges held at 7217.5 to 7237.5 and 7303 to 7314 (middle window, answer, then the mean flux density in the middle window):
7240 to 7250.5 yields -0.02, 56.4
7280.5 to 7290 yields -0.05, 57.2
